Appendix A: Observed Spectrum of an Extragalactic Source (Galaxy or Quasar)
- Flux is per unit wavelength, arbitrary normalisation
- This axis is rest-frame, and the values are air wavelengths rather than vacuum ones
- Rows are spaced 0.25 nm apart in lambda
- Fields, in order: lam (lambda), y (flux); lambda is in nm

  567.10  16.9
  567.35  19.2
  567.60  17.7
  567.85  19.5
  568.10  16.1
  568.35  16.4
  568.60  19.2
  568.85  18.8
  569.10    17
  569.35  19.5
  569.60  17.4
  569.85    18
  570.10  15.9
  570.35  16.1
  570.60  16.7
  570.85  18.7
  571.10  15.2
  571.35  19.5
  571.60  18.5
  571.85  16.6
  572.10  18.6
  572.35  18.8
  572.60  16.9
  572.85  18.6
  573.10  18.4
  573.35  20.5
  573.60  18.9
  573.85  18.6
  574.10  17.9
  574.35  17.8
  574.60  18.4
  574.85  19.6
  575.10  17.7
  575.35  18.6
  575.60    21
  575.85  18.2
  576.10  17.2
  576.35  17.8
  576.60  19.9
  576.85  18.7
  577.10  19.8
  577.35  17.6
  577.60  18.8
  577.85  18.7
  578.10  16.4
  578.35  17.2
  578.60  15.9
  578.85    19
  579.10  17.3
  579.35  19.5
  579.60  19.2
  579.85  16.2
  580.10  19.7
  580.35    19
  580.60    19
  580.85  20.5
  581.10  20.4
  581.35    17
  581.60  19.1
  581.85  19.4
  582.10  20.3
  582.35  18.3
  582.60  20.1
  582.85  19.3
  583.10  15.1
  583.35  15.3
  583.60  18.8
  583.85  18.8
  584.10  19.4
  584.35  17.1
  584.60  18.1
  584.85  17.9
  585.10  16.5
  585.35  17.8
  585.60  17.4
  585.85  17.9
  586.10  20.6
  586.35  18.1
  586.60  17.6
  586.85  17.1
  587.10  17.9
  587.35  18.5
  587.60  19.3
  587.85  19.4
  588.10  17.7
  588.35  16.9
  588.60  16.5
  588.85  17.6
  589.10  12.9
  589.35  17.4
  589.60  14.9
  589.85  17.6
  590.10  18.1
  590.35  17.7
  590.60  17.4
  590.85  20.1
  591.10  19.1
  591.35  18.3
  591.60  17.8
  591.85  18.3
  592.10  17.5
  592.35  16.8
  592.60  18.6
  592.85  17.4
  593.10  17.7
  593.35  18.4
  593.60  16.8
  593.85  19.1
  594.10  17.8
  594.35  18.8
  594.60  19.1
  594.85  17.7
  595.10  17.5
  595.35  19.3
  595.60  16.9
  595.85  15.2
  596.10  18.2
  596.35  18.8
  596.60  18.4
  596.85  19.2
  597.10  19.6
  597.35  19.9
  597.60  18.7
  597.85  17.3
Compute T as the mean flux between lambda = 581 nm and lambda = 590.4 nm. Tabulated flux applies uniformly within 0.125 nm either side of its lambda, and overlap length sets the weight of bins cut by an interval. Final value 17.9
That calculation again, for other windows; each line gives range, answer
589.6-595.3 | 18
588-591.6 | 17.3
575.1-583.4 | 18.5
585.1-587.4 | 18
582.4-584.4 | 18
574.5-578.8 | 18.3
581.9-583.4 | 18.3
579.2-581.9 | 19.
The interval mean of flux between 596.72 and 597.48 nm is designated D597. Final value 19.6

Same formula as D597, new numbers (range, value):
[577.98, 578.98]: 17.1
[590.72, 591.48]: 19.1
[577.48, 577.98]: 18.7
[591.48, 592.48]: 17.6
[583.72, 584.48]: 18.4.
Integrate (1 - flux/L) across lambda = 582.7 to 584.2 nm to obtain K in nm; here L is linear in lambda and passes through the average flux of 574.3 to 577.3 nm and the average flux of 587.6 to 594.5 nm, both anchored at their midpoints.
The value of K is 0.03 nm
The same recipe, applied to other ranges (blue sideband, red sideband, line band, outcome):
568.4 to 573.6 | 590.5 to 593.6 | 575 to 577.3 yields -0.10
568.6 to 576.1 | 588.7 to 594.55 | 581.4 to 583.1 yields -0.10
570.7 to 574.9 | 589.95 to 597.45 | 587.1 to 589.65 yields 0.14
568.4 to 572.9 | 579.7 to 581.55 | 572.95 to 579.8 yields -0.03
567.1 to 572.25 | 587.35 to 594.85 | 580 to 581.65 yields -0.14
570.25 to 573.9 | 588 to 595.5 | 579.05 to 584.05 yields -0.22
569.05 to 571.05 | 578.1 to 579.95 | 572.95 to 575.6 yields -0.19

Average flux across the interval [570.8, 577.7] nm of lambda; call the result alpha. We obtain 18.5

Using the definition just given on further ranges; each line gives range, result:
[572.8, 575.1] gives 18.7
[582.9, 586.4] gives 17.8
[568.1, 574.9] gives 18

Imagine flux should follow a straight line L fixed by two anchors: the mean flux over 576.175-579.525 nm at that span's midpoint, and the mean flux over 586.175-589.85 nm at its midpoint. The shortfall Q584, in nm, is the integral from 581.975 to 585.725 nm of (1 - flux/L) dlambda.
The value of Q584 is -0.07 nm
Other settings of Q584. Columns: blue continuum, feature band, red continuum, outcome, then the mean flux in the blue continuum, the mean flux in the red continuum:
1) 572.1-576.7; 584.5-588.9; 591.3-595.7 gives 0.06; 18.6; 18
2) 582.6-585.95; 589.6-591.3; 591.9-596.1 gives -0.03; 17.7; 17.8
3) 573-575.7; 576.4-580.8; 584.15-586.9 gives 0.02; 18.8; 17.9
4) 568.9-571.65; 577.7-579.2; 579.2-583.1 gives 0.10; 17.5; 19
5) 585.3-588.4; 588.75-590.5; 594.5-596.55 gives 0.14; 18.2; 17.8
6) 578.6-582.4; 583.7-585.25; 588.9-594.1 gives 0.04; 18.8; 17.6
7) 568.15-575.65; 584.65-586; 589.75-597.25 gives 0.04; 18.1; 18.1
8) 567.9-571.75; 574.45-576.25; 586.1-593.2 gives -0.11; 17.6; 17.7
